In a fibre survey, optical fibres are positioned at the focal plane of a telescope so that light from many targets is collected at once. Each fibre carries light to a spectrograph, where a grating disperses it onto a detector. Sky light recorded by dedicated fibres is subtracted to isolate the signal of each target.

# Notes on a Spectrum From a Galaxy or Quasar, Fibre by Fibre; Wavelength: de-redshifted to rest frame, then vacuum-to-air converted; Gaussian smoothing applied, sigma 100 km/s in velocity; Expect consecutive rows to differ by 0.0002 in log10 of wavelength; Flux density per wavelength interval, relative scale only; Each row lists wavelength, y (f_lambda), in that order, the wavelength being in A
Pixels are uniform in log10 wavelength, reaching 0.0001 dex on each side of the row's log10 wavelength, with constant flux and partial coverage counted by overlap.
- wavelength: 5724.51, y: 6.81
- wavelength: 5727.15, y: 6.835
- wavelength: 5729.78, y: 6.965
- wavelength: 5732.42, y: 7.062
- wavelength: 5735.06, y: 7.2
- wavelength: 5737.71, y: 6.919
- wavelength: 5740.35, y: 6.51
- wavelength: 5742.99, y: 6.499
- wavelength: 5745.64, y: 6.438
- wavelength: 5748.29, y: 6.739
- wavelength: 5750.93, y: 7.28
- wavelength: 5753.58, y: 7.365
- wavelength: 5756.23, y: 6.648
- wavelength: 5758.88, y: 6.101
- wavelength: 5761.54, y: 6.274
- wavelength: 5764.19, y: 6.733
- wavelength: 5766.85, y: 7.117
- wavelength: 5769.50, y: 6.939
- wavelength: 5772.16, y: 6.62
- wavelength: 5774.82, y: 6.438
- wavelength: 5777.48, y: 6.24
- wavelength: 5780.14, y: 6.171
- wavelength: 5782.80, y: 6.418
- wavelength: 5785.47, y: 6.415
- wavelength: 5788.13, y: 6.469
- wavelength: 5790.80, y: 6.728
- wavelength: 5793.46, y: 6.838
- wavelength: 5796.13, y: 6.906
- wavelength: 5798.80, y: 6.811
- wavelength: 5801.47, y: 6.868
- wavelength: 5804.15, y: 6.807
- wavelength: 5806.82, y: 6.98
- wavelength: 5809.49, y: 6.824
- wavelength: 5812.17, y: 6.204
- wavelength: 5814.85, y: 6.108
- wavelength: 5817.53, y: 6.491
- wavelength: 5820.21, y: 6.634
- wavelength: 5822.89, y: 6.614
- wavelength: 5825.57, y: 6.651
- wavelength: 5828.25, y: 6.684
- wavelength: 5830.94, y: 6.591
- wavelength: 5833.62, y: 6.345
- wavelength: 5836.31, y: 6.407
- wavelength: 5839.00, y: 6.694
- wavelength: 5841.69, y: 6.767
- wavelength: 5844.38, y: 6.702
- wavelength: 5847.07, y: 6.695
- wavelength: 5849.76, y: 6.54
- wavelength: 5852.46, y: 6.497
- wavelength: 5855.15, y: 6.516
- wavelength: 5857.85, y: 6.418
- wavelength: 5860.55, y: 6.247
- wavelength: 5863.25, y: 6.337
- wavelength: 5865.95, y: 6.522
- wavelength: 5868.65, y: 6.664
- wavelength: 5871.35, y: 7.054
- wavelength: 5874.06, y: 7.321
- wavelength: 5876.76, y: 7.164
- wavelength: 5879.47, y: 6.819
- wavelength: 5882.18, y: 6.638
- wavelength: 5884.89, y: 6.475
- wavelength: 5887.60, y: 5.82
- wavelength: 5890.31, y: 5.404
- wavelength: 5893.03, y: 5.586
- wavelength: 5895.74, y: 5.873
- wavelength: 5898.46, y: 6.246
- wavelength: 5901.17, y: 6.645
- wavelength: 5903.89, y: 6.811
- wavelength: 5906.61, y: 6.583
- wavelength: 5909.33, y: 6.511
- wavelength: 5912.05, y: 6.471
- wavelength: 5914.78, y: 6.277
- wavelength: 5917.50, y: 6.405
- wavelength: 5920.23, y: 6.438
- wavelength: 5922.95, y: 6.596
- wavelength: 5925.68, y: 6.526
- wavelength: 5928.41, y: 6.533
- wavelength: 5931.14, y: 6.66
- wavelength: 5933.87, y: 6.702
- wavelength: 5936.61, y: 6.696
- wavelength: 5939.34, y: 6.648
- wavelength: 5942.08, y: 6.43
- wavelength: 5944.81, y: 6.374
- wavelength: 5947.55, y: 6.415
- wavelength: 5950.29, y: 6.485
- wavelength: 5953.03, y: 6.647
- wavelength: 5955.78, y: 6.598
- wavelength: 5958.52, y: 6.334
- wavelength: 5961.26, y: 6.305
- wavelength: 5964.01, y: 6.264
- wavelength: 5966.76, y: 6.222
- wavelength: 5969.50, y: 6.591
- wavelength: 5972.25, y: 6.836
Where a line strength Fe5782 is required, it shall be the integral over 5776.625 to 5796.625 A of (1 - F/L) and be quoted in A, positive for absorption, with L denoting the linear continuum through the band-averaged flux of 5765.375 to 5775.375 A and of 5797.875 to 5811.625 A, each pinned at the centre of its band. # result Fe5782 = 0.87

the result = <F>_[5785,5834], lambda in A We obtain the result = 6.64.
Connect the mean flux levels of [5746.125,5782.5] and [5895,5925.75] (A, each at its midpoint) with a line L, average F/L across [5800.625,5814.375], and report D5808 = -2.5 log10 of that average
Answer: -0.02 mag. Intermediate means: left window 6.65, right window 6.46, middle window 6.69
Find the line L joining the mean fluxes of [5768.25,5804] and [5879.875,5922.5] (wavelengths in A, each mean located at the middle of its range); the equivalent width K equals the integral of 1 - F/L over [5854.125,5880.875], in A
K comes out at -1.3 A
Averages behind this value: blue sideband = 6.61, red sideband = 6.3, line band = 6.71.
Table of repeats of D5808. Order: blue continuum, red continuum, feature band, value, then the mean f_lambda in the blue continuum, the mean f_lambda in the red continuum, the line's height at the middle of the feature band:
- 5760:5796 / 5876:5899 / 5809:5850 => -0.026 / 6.58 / 6.2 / 6.4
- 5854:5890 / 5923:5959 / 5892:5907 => 0.047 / 6.58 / 6.55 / 6.57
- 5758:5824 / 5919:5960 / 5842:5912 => 0.012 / 6.59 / 6.54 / 6.56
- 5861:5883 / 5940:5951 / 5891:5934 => 0.032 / 6.8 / 6.44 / 6.6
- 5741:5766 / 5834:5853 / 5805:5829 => 0.008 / 6.68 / 6.6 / 6.63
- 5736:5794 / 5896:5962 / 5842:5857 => -0.005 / 6.63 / 6.51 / 6.57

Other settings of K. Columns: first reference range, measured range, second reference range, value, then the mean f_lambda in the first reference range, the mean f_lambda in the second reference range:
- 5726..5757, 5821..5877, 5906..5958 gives 0.4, 6.88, 6.52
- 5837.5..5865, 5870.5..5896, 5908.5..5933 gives 0.4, 6.54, 6.5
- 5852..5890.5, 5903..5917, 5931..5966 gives 0.0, 6.56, 6.49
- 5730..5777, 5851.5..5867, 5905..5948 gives 0.4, 6.75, 6.52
